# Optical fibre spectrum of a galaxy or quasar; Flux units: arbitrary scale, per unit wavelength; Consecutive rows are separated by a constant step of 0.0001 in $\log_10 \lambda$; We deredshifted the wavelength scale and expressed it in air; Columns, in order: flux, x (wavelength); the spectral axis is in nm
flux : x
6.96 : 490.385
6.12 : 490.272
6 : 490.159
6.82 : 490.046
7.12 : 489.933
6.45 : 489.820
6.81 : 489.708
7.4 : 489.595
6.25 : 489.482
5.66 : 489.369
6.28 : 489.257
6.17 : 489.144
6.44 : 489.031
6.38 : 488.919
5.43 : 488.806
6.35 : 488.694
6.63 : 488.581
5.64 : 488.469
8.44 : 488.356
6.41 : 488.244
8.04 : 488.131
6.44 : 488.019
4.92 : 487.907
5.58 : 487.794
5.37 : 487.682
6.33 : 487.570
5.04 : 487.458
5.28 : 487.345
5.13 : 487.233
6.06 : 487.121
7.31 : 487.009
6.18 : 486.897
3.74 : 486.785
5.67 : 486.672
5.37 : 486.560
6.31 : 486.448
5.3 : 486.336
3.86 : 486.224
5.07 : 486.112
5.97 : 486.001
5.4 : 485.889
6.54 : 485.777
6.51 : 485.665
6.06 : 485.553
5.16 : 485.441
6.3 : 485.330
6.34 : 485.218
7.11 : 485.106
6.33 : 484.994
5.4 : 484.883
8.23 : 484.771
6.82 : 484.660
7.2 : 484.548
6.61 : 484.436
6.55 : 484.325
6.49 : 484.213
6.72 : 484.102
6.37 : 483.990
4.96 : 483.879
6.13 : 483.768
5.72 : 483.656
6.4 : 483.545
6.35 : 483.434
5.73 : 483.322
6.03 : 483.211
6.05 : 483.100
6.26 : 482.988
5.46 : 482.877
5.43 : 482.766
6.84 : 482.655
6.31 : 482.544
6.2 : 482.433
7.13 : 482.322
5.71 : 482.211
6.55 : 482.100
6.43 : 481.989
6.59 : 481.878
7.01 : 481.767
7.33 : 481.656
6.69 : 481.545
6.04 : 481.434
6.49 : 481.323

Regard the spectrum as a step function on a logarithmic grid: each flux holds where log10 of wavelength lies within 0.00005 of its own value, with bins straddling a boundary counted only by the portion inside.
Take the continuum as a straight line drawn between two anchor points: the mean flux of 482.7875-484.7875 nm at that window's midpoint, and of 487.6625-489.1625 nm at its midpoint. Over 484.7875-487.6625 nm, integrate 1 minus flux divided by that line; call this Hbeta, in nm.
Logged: 0.24 nm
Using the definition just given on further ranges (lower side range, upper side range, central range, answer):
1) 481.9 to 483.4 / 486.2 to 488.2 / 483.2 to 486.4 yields -0.10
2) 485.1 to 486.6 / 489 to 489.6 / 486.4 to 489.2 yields 0.01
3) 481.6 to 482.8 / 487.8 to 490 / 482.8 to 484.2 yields 0.11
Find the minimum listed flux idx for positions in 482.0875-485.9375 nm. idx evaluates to 4.96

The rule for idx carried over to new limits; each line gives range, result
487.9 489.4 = 4.92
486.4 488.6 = 3.74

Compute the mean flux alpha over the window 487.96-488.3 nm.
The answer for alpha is 6.95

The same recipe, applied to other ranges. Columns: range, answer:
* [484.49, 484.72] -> 7.02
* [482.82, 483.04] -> 5.86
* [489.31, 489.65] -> 6.43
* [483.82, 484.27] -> 6.14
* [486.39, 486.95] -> 5.44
